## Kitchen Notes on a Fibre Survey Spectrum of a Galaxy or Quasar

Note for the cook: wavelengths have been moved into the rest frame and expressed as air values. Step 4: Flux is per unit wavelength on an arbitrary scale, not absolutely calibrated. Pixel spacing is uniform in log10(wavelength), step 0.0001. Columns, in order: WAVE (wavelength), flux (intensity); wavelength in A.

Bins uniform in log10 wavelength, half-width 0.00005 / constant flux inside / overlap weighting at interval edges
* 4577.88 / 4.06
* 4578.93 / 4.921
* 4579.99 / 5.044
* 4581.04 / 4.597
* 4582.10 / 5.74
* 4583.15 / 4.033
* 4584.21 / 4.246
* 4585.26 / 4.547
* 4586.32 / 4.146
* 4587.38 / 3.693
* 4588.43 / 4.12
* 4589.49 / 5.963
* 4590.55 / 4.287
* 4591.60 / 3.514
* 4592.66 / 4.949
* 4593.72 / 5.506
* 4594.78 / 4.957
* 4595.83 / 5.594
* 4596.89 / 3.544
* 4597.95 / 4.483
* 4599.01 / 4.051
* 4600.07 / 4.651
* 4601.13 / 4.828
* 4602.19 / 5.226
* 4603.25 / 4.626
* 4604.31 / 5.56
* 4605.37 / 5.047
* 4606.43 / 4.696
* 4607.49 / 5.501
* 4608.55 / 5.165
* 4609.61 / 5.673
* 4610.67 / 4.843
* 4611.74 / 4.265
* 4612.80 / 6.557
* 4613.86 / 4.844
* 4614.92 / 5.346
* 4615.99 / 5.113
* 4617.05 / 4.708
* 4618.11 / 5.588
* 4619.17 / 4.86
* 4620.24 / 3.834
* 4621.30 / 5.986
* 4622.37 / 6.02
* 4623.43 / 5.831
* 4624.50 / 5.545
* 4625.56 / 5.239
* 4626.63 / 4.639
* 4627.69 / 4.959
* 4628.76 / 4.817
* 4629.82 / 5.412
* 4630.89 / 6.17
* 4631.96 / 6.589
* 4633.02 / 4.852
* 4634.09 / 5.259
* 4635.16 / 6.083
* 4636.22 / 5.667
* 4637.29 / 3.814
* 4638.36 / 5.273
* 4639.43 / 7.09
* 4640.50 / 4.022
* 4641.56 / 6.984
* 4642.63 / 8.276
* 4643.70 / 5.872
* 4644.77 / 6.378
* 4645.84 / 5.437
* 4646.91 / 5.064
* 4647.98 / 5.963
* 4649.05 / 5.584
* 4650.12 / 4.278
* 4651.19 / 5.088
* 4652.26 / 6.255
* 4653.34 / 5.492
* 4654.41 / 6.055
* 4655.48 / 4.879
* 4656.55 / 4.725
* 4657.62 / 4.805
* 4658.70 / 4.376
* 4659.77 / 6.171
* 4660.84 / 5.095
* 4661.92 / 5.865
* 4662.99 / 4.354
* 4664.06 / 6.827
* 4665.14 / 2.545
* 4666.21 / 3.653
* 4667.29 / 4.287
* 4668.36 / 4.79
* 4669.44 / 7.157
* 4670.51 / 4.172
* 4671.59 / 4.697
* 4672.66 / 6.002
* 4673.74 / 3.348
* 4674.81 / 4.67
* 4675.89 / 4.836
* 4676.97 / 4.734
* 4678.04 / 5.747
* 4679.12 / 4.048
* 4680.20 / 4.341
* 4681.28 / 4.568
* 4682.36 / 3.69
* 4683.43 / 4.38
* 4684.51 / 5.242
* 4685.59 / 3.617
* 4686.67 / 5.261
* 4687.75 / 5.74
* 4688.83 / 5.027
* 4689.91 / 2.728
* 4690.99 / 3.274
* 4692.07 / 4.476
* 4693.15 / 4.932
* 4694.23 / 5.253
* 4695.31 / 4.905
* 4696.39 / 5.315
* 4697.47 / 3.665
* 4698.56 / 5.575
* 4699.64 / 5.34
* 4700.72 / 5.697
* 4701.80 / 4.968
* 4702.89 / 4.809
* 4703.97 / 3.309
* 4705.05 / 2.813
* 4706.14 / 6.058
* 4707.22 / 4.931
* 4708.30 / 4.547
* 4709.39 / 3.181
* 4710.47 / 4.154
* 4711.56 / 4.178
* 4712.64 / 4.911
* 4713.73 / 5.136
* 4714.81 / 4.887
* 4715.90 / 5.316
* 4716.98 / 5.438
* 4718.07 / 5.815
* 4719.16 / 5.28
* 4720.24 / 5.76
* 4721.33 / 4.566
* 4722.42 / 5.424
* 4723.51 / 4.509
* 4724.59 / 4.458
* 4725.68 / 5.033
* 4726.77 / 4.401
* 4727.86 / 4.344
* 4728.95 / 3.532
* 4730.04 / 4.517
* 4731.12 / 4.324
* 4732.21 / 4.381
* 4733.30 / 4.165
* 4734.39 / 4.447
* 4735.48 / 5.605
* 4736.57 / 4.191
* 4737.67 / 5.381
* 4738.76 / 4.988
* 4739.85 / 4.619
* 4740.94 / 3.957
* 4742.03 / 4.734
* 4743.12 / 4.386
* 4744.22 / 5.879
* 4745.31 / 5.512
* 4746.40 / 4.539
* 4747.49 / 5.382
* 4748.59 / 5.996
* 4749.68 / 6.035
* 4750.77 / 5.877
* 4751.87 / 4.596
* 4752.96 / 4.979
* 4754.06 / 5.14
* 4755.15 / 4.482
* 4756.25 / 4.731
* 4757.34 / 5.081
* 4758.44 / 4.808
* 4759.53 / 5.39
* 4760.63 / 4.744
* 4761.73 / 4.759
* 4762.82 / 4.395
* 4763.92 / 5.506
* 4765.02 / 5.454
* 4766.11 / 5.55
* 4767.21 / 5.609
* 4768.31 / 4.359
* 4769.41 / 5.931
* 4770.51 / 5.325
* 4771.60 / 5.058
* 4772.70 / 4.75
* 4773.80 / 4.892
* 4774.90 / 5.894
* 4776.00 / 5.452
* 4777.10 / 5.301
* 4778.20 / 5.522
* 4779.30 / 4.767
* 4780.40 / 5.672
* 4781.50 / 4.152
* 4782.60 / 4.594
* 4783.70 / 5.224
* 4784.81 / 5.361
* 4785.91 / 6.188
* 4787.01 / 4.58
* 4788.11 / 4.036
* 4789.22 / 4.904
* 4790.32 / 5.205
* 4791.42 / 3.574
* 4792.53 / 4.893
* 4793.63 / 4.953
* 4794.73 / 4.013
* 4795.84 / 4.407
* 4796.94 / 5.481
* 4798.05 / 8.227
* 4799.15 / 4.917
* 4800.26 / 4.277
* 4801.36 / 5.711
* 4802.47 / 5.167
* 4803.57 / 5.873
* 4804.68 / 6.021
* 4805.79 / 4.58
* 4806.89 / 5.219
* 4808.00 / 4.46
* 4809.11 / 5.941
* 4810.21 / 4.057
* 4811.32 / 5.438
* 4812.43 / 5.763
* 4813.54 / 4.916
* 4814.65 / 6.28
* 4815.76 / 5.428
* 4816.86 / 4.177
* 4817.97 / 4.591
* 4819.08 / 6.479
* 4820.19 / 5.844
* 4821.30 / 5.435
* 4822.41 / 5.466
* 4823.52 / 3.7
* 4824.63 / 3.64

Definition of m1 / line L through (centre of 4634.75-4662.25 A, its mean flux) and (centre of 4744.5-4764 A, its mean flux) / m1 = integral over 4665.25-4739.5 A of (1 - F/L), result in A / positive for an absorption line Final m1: 9.0 A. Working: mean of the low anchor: 5.56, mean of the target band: 4.68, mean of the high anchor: 5.11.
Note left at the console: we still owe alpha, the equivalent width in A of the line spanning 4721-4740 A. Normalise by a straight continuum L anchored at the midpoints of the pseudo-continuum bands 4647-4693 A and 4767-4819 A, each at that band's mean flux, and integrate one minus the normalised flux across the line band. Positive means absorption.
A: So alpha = 1.44 A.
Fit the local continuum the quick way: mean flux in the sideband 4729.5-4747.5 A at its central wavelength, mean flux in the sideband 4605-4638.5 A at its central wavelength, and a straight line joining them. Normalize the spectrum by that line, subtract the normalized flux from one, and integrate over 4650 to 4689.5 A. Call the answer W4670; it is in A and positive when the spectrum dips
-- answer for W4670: 1.3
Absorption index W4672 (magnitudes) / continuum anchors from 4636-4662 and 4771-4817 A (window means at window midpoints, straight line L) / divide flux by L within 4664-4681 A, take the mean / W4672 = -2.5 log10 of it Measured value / 0.17 mag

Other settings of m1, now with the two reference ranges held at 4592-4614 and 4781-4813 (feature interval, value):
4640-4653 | -2.0 A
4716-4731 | 0.6 A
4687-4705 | 1.4 A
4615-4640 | -1.9 A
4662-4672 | 0.5 A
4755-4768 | 0.0 A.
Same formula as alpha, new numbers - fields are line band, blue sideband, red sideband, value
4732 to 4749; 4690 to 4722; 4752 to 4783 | 0.2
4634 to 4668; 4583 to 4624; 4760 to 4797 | -3.0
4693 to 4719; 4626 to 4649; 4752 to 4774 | 2.5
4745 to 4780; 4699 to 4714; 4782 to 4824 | -2.0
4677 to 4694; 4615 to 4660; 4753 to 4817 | 2.7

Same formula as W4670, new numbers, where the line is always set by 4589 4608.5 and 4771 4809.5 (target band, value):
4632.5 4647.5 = -2.5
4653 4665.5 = -0.5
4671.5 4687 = 1.1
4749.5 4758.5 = 0.0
